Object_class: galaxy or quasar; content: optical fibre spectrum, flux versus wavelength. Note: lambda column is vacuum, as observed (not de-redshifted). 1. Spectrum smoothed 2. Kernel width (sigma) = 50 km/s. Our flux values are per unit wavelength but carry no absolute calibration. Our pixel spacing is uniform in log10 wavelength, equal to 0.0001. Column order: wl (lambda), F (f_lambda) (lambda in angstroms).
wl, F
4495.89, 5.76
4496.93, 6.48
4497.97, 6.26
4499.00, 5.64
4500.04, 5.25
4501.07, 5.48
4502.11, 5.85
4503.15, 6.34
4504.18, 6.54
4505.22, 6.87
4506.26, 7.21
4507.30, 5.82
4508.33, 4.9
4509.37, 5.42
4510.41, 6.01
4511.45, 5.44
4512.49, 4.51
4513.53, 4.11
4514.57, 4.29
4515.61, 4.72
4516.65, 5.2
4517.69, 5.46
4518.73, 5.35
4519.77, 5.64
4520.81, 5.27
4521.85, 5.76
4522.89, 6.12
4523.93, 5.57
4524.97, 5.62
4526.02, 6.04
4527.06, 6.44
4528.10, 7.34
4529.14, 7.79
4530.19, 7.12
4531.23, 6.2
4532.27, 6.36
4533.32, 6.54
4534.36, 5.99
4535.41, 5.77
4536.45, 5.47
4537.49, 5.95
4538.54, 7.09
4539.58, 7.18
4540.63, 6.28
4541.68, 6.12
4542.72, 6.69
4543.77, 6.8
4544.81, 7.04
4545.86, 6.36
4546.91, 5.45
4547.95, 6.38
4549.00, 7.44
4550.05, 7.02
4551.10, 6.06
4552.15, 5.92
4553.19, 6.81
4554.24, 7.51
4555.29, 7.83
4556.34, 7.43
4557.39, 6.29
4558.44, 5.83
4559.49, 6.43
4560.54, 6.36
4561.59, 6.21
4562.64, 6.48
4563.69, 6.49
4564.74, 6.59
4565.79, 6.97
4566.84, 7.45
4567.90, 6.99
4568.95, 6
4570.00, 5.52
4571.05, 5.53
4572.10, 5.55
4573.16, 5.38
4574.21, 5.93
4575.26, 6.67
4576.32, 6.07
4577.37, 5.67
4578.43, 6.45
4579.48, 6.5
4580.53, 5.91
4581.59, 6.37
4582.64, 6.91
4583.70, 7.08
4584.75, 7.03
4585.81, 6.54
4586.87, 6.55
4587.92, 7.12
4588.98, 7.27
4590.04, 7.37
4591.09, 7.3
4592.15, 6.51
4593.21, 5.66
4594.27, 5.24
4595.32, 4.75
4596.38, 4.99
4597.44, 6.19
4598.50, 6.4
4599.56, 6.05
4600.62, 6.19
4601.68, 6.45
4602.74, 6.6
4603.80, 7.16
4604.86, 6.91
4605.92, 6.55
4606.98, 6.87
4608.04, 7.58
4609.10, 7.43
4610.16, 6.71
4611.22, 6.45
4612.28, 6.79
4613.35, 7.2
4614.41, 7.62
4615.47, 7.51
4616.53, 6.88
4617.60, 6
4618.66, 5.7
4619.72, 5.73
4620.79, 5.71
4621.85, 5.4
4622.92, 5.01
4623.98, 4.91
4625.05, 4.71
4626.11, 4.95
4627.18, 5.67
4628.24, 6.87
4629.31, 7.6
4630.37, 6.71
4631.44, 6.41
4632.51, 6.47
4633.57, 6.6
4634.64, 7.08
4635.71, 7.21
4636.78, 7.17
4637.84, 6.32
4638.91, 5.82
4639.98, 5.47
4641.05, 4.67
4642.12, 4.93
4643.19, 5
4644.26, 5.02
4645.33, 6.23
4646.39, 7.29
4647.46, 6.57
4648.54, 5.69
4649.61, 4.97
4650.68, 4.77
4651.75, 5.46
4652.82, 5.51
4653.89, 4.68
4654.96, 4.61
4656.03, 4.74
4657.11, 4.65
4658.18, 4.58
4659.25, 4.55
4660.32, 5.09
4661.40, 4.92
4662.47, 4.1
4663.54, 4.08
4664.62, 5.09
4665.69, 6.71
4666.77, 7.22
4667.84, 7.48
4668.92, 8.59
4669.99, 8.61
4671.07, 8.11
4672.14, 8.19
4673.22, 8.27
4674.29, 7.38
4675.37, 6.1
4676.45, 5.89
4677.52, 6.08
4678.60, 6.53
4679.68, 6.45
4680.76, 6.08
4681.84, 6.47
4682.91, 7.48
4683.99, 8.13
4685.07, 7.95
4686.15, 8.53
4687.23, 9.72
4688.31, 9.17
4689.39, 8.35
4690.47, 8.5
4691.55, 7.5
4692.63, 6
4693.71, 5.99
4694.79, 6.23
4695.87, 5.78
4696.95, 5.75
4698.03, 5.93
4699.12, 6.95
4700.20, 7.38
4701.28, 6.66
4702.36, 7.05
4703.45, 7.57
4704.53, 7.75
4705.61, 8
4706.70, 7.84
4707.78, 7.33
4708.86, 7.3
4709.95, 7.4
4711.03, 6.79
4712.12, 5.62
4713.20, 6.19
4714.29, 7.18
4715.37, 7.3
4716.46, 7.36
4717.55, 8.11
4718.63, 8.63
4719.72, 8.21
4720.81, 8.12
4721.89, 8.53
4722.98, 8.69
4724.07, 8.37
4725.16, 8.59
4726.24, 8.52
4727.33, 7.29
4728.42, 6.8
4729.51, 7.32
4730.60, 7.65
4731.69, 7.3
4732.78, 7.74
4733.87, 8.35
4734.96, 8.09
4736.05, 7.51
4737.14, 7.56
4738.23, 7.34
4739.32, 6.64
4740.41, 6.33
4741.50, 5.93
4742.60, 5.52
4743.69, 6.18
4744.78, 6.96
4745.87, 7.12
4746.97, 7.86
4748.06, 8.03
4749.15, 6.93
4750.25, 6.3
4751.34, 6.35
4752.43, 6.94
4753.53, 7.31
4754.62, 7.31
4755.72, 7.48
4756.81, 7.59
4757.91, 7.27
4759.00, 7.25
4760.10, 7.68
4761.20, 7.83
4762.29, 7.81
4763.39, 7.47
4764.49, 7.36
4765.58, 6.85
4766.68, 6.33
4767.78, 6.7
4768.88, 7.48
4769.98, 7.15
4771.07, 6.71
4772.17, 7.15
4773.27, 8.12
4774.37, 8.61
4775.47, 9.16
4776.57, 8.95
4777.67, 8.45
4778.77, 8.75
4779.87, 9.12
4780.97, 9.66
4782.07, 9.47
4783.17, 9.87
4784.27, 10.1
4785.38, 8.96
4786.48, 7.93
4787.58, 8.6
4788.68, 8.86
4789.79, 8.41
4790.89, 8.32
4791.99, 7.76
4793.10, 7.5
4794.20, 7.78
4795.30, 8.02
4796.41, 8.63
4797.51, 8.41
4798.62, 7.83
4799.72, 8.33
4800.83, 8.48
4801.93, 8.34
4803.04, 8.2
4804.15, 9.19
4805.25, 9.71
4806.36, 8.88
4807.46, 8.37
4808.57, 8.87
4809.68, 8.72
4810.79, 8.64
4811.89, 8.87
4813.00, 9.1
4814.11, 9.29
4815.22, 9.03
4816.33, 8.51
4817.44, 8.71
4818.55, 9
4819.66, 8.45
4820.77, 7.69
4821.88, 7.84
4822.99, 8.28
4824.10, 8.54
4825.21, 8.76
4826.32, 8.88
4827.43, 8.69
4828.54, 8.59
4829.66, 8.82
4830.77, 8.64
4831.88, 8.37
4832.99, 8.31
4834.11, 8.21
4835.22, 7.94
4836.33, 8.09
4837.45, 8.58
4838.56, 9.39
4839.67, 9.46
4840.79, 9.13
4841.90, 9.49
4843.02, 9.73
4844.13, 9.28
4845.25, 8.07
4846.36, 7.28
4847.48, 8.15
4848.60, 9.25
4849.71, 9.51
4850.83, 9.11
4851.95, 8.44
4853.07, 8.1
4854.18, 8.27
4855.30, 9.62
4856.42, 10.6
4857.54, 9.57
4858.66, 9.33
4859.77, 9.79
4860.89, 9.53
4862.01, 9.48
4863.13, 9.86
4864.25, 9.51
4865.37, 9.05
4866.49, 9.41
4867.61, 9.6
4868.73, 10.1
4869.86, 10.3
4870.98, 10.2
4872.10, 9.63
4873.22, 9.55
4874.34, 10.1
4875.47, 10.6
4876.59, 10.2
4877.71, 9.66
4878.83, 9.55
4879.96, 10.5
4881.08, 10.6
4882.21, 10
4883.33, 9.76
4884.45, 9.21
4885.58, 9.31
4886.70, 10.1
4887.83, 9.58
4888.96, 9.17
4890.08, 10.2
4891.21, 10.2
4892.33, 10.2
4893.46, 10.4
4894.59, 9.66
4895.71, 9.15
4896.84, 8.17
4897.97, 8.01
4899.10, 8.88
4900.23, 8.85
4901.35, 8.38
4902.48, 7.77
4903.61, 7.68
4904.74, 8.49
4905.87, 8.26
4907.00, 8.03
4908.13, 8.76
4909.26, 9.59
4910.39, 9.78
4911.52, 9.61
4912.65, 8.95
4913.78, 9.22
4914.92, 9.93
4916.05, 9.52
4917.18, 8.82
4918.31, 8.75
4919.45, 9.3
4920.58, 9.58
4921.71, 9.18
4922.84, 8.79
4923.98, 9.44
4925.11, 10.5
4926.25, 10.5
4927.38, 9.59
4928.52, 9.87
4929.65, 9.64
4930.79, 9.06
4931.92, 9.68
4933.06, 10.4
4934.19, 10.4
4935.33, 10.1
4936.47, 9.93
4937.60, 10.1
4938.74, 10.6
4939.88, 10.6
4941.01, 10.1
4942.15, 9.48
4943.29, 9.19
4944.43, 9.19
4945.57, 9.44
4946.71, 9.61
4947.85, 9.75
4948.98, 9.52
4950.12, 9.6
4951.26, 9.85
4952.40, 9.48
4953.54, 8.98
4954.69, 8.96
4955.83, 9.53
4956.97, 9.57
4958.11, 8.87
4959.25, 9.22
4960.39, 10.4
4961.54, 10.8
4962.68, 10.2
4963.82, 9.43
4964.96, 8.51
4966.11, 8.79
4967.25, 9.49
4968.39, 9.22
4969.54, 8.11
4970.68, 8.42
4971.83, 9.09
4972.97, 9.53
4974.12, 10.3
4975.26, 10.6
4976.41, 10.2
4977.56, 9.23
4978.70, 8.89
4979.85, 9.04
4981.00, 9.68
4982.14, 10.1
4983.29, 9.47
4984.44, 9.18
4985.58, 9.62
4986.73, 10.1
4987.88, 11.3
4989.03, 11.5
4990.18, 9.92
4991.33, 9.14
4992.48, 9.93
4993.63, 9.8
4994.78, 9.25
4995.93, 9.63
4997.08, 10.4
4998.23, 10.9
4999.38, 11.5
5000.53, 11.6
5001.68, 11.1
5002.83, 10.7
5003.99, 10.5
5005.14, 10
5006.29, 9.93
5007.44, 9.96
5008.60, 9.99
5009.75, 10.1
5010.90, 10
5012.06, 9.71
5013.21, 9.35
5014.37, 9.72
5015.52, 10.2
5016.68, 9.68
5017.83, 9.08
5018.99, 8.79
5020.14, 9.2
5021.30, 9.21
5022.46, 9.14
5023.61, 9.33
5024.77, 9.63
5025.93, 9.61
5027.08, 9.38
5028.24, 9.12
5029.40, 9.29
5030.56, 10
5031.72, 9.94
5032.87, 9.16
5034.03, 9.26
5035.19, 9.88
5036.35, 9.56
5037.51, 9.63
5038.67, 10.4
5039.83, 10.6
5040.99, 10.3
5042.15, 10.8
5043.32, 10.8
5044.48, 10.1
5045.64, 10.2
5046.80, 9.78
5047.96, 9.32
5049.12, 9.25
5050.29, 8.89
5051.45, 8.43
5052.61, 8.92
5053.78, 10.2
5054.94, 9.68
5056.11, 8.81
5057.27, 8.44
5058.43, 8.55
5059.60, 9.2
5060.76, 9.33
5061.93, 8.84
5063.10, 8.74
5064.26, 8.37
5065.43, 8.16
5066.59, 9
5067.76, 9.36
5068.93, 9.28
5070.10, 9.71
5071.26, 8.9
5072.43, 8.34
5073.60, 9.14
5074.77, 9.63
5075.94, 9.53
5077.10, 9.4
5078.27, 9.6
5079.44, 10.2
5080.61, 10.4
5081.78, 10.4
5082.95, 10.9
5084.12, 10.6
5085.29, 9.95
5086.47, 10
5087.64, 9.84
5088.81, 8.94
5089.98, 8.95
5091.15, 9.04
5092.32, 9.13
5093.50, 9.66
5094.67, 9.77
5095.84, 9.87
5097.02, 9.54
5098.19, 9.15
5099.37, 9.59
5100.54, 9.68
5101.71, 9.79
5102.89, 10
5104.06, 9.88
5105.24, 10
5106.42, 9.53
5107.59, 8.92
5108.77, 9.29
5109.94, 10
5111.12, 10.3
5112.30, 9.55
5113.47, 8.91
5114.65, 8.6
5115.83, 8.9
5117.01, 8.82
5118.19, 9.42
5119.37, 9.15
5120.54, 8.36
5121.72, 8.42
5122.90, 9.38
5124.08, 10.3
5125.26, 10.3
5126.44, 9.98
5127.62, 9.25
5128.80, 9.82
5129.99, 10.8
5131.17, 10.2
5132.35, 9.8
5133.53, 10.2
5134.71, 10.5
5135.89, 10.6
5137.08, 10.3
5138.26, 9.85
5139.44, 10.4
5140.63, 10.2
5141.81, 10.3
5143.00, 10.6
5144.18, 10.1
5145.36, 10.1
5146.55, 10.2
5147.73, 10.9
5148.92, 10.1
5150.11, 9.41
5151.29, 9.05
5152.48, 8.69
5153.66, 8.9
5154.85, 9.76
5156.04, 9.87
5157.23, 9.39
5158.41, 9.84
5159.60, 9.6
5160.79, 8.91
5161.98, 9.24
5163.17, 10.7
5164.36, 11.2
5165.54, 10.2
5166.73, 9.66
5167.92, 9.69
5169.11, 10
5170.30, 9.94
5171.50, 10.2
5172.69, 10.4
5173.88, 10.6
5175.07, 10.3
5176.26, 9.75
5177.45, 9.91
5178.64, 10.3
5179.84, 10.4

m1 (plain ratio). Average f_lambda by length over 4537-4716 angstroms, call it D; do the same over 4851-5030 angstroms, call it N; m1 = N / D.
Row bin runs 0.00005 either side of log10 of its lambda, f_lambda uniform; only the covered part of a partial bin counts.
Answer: 1.5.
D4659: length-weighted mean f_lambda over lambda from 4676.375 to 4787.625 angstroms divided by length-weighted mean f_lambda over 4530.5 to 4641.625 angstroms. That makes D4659 1.2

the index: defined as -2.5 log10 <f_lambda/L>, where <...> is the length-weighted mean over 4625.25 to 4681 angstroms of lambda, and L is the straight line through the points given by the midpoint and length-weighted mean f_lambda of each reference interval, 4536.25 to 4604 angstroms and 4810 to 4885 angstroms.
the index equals 0.19 mag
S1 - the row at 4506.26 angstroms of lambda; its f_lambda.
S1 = 7.21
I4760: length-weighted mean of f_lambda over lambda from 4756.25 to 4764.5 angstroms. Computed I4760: 7.54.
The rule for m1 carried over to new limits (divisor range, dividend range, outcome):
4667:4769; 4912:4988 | 1.31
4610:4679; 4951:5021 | 1.61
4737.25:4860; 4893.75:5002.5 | 1.16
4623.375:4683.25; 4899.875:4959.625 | 1.55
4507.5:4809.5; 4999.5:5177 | 1.42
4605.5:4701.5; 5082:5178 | 1.53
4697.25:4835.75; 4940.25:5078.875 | 1.21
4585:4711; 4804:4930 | 1.42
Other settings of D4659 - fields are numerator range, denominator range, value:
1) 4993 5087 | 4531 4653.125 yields 1.53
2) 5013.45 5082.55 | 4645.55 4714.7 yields 1.43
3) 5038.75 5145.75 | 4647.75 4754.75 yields 1.39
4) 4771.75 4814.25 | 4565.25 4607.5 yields 1.36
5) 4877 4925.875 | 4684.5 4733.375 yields 1.24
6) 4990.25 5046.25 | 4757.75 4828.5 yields 1.19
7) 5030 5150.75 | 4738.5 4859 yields 1.17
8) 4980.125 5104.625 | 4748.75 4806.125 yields 1.21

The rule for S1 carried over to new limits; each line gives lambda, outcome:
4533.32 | 6.54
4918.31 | 8.75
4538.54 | 7.09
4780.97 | 9.66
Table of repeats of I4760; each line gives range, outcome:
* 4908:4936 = 9.57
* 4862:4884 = 9.89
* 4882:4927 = 9.24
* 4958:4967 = 9.56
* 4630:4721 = 6.61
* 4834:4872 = 9.18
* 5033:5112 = 9.54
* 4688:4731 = 7.38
